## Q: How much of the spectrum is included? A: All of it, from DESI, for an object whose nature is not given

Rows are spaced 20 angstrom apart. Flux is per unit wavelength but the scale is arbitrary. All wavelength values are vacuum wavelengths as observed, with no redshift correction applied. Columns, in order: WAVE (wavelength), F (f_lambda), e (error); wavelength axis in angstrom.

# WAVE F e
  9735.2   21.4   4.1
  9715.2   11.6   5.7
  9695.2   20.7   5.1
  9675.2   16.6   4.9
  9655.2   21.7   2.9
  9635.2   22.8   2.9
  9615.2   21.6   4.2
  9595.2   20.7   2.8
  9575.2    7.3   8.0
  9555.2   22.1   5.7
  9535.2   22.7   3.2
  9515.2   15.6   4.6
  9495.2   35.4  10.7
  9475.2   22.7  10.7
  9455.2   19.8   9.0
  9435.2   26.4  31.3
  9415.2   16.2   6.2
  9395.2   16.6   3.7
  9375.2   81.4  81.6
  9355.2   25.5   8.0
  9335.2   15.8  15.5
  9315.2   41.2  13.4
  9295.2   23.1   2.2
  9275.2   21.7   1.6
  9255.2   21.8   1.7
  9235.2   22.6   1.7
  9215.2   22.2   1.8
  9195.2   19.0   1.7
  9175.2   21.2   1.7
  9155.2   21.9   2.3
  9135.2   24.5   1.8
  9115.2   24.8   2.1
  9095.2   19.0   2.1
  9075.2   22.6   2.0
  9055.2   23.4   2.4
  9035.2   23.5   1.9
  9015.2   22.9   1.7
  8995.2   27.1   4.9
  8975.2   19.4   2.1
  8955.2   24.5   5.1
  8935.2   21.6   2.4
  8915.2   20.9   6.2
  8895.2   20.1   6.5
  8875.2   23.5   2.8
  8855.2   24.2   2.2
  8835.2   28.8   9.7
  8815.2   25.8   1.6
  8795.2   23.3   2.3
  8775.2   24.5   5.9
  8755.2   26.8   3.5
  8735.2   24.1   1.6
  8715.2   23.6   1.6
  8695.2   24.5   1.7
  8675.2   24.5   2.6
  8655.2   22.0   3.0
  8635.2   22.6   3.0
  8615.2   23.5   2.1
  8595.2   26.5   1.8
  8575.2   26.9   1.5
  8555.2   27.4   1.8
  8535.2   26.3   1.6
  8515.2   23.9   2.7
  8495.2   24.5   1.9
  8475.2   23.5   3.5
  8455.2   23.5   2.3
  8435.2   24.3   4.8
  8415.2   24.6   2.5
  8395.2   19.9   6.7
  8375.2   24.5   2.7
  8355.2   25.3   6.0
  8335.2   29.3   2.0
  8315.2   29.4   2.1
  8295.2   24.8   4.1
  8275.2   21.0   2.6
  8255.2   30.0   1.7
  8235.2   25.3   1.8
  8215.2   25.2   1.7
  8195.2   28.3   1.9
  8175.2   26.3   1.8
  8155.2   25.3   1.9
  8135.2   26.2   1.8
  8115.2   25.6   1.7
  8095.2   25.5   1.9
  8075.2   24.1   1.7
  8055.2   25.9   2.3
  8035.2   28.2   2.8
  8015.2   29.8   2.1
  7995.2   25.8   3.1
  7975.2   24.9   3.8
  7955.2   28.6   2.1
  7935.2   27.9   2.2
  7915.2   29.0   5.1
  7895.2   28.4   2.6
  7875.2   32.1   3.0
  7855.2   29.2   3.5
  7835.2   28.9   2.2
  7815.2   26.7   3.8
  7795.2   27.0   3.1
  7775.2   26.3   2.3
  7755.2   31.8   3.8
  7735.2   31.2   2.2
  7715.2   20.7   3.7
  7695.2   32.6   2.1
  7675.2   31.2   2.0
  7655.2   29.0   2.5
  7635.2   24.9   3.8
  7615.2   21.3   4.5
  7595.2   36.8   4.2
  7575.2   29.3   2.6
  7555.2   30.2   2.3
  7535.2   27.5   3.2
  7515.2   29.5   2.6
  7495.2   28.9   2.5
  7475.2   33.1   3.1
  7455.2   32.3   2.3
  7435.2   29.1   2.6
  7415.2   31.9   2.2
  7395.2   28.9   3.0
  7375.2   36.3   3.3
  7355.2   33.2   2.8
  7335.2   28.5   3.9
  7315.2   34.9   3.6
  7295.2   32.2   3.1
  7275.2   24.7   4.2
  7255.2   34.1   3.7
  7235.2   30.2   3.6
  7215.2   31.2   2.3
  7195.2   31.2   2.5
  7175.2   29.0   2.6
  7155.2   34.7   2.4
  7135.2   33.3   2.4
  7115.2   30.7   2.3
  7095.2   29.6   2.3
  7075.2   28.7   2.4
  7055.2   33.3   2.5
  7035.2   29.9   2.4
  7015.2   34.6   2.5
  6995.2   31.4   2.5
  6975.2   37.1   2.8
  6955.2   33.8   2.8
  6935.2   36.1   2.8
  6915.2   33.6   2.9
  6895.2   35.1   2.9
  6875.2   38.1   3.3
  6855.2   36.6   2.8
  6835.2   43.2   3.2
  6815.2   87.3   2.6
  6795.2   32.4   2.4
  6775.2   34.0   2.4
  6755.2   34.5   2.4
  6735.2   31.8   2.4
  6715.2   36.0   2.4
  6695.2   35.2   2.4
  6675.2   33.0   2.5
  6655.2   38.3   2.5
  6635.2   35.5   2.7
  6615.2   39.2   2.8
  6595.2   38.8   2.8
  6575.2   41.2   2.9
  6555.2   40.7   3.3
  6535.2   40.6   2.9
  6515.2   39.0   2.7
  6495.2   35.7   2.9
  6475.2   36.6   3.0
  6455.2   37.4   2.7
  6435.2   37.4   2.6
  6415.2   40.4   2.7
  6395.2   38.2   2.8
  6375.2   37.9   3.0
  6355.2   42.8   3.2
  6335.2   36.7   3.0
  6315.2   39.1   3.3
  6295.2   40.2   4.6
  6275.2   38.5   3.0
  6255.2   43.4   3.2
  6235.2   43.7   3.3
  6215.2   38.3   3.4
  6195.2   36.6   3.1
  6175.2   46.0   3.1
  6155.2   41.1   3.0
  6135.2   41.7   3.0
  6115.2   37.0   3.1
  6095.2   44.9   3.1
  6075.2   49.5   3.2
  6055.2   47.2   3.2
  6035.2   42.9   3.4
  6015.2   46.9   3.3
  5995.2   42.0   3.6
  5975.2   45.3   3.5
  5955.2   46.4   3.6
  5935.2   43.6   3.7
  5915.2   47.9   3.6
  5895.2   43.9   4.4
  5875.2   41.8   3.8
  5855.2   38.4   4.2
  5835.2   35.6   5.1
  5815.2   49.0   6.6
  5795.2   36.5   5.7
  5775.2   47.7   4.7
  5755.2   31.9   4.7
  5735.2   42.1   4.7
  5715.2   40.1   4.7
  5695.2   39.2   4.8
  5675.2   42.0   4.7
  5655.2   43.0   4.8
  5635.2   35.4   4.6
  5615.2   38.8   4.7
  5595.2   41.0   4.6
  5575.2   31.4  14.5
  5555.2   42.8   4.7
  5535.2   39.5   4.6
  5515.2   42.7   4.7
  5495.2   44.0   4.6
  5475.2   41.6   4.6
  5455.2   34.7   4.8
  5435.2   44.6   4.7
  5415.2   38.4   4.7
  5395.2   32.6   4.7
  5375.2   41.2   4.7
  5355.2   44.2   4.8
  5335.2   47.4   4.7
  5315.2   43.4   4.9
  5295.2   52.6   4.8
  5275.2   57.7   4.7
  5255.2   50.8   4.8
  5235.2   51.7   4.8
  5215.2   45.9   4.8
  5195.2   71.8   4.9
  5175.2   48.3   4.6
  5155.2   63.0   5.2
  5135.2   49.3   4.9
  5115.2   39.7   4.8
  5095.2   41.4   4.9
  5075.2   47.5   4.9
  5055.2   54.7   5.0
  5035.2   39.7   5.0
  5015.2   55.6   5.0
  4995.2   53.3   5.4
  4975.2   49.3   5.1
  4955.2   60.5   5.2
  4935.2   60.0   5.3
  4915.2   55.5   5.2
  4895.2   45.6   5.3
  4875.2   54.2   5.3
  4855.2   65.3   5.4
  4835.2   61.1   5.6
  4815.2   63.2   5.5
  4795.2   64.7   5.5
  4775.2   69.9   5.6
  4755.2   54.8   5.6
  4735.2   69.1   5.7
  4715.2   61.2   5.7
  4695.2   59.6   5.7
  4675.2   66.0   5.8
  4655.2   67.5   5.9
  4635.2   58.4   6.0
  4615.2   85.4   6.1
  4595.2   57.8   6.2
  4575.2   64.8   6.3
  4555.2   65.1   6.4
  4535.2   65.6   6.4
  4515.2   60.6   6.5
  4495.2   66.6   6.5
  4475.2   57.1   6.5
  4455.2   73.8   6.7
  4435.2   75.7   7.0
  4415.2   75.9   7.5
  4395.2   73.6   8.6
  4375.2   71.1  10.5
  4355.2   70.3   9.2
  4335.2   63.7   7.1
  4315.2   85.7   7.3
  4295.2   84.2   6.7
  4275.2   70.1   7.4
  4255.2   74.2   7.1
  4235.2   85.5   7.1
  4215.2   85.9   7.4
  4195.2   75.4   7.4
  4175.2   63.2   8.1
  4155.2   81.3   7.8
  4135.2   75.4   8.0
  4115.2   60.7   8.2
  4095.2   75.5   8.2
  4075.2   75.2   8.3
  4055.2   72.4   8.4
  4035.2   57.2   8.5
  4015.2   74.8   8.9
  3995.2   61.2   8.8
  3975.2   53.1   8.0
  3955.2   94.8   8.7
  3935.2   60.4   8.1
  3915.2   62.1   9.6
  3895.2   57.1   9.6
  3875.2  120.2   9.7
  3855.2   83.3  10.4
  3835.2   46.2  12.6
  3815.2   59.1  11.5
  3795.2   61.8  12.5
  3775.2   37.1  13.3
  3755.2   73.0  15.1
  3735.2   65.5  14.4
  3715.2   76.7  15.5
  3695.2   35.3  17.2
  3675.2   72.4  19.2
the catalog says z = 0.038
